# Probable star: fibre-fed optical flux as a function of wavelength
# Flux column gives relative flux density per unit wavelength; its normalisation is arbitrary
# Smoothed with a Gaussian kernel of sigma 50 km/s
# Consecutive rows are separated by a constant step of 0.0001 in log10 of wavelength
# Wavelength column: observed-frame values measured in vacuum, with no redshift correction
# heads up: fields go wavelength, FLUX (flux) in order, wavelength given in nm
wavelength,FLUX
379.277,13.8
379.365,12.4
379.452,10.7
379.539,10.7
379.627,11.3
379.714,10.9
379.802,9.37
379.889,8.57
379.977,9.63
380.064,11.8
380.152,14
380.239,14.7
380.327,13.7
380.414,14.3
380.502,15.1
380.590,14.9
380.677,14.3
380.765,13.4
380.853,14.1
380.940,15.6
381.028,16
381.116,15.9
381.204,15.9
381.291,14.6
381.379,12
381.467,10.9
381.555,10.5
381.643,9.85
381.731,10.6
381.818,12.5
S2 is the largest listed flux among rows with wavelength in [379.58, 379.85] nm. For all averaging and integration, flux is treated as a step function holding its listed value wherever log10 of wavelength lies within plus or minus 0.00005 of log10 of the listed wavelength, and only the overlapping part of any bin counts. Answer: 11.3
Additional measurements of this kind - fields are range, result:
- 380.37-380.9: 15.1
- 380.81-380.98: 15.6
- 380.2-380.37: 14.7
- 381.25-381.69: 14.6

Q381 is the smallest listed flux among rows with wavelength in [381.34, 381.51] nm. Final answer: 10.9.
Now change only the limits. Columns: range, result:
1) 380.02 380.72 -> 11.8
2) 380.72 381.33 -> 13.4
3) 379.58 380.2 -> 8.57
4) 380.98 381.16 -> 15.9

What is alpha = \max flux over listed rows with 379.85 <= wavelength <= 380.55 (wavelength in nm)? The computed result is 15.1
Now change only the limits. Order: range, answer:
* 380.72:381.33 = 16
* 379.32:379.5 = 12.4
